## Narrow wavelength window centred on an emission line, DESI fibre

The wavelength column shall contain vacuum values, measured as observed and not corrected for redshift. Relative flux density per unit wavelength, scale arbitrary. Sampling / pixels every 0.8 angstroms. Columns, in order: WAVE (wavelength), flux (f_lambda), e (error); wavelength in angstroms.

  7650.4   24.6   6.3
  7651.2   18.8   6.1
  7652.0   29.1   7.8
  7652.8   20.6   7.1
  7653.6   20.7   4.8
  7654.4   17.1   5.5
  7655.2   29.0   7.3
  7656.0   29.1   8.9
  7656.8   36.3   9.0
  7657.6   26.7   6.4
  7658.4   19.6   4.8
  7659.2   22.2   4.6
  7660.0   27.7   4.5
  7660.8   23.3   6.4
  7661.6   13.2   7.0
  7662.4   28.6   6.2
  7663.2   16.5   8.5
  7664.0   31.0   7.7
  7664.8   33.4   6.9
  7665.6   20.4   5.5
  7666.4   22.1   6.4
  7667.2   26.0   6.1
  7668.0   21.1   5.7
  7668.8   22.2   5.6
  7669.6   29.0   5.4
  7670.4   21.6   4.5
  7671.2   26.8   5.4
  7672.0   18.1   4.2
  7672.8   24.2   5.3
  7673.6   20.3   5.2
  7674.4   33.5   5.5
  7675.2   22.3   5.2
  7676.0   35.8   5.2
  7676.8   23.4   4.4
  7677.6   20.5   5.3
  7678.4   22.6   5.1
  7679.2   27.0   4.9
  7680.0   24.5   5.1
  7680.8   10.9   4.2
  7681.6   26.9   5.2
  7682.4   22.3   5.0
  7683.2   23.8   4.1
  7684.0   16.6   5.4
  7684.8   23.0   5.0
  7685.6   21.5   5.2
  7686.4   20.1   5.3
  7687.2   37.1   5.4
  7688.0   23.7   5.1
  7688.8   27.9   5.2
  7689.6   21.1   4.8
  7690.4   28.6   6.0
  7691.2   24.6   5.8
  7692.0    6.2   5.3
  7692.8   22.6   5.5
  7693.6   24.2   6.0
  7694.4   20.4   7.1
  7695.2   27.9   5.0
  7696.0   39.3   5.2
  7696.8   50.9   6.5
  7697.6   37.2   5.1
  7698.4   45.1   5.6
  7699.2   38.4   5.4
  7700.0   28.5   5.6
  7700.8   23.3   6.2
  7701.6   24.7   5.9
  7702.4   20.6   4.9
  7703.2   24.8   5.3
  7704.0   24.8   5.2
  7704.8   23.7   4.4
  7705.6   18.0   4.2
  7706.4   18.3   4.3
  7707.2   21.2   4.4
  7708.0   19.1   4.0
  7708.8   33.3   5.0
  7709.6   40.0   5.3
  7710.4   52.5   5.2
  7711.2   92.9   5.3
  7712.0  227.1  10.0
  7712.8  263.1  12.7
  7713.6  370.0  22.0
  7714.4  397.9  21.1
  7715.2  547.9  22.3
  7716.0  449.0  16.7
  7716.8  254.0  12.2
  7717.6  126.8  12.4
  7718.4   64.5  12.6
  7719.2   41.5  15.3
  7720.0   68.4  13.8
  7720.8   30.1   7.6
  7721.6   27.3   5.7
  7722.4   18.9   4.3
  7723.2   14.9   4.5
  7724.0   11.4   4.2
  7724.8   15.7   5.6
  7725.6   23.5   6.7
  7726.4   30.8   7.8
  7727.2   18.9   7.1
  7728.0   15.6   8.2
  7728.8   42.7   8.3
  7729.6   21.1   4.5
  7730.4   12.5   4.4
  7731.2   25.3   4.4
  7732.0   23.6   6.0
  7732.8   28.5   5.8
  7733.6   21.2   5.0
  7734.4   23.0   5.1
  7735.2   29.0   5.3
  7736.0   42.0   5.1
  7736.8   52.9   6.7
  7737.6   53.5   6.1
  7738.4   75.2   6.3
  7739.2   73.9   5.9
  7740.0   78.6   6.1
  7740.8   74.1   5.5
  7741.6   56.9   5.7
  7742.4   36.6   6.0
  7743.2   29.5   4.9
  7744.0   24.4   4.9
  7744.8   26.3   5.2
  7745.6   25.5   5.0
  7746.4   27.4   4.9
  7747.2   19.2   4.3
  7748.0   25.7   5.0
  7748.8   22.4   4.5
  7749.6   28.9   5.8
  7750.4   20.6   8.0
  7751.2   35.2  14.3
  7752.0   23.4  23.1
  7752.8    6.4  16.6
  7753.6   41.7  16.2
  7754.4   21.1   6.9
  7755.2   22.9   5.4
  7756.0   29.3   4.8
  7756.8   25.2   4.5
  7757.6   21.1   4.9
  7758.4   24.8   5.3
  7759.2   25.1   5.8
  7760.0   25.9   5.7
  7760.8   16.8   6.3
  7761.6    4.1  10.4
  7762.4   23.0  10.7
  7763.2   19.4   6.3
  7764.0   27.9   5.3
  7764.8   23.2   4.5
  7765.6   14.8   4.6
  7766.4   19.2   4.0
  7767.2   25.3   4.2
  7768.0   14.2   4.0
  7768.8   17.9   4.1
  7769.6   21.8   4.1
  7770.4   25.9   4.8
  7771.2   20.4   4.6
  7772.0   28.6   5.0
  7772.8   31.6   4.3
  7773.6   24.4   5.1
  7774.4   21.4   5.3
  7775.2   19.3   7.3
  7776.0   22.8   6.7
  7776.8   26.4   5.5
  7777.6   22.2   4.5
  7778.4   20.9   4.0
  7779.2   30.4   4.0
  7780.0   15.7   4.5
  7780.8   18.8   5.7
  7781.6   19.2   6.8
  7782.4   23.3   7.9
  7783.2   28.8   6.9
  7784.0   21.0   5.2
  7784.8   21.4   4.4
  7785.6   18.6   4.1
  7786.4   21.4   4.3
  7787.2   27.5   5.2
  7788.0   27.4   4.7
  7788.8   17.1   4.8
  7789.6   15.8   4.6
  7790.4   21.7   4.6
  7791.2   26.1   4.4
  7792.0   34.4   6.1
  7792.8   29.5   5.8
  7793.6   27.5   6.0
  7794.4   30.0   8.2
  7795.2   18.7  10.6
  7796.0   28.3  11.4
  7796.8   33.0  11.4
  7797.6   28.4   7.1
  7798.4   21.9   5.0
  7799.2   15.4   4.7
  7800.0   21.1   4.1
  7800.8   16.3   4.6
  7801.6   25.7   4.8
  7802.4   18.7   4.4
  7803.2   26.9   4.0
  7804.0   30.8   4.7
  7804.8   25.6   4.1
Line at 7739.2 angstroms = [N II] 6583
